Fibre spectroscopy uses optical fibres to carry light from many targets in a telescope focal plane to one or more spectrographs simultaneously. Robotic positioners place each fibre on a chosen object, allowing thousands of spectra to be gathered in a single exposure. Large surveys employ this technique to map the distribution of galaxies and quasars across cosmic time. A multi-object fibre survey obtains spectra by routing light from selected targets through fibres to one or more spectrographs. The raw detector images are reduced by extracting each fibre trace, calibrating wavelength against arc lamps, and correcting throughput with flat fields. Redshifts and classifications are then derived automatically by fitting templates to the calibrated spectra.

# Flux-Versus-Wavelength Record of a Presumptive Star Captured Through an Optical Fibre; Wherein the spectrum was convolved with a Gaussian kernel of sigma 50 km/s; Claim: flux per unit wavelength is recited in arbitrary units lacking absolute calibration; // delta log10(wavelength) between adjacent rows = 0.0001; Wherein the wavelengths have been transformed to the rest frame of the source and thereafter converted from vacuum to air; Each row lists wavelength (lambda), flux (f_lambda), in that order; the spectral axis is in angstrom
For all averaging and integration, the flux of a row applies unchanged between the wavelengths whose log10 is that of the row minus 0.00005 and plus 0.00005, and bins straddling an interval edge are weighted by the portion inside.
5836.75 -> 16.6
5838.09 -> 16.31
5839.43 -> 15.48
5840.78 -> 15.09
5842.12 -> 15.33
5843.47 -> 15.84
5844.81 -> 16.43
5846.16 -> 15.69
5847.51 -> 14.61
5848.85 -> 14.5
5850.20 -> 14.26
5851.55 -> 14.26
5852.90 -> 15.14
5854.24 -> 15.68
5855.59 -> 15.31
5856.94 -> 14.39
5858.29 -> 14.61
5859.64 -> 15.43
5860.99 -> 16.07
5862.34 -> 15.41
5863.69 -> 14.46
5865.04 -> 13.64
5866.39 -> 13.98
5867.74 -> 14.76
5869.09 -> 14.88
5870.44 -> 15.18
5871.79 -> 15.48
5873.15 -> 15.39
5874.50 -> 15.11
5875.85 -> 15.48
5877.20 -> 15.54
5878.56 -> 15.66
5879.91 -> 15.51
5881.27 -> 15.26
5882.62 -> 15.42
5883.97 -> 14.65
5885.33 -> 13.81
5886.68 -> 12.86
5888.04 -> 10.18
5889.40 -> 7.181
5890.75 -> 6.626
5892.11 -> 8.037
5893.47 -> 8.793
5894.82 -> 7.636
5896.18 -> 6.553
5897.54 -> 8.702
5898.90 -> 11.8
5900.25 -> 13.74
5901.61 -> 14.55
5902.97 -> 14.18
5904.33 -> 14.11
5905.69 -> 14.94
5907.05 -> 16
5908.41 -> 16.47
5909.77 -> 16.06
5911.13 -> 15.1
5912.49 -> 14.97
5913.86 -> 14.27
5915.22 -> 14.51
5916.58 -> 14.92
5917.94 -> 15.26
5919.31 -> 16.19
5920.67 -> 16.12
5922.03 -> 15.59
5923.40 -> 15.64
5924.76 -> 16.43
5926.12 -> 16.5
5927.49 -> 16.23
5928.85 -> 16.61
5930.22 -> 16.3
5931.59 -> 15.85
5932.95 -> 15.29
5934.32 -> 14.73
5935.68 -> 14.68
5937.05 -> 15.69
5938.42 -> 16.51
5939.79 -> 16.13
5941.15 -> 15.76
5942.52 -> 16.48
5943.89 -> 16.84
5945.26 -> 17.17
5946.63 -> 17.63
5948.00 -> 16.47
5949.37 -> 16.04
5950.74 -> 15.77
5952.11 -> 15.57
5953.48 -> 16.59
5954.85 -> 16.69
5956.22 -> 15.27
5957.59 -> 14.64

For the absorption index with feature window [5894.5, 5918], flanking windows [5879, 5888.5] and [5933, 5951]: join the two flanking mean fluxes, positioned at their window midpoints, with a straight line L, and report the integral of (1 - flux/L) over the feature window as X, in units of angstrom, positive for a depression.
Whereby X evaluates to 2.1 angstrom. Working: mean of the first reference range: 14.1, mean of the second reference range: 16.1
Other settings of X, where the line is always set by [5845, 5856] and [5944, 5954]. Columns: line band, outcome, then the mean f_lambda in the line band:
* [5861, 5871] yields 0.34 angstrom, 14.7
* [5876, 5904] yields 6.54 angstrom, 11.9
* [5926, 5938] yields 0.35 angstrom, 15.7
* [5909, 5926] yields 0.57 angstrom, 15.5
